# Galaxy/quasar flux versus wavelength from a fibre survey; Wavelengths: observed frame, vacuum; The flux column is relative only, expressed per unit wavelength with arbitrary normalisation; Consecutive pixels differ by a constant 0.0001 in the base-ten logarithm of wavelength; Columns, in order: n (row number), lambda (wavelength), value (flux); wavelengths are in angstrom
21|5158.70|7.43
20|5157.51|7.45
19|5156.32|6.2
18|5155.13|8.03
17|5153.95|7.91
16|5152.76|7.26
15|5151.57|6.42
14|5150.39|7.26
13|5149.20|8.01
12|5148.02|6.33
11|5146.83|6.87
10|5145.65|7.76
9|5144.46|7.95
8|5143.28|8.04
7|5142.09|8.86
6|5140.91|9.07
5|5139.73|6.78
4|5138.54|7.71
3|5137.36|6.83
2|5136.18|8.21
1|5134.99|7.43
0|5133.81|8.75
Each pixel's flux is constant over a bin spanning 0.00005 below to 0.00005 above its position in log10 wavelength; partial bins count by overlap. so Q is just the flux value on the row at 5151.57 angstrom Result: 6.42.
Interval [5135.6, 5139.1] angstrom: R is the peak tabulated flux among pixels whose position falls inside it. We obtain 8.21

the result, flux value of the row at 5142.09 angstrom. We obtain 8.86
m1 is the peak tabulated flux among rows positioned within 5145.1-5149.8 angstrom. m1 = 8.01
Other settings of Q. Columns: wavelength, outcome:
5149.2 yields 8.01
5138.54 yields 7.71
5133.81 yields 8.75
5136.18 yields 8.21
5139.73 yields 6.78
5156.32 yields 6.2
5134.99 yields 7.43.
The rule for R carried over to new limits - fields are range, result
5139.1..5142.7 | 9.07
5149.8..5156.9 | 8.03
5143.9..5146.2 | 7.95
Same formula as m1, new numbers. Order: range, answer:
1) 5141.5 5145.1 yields 8.86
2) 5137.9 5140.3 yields 7.71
